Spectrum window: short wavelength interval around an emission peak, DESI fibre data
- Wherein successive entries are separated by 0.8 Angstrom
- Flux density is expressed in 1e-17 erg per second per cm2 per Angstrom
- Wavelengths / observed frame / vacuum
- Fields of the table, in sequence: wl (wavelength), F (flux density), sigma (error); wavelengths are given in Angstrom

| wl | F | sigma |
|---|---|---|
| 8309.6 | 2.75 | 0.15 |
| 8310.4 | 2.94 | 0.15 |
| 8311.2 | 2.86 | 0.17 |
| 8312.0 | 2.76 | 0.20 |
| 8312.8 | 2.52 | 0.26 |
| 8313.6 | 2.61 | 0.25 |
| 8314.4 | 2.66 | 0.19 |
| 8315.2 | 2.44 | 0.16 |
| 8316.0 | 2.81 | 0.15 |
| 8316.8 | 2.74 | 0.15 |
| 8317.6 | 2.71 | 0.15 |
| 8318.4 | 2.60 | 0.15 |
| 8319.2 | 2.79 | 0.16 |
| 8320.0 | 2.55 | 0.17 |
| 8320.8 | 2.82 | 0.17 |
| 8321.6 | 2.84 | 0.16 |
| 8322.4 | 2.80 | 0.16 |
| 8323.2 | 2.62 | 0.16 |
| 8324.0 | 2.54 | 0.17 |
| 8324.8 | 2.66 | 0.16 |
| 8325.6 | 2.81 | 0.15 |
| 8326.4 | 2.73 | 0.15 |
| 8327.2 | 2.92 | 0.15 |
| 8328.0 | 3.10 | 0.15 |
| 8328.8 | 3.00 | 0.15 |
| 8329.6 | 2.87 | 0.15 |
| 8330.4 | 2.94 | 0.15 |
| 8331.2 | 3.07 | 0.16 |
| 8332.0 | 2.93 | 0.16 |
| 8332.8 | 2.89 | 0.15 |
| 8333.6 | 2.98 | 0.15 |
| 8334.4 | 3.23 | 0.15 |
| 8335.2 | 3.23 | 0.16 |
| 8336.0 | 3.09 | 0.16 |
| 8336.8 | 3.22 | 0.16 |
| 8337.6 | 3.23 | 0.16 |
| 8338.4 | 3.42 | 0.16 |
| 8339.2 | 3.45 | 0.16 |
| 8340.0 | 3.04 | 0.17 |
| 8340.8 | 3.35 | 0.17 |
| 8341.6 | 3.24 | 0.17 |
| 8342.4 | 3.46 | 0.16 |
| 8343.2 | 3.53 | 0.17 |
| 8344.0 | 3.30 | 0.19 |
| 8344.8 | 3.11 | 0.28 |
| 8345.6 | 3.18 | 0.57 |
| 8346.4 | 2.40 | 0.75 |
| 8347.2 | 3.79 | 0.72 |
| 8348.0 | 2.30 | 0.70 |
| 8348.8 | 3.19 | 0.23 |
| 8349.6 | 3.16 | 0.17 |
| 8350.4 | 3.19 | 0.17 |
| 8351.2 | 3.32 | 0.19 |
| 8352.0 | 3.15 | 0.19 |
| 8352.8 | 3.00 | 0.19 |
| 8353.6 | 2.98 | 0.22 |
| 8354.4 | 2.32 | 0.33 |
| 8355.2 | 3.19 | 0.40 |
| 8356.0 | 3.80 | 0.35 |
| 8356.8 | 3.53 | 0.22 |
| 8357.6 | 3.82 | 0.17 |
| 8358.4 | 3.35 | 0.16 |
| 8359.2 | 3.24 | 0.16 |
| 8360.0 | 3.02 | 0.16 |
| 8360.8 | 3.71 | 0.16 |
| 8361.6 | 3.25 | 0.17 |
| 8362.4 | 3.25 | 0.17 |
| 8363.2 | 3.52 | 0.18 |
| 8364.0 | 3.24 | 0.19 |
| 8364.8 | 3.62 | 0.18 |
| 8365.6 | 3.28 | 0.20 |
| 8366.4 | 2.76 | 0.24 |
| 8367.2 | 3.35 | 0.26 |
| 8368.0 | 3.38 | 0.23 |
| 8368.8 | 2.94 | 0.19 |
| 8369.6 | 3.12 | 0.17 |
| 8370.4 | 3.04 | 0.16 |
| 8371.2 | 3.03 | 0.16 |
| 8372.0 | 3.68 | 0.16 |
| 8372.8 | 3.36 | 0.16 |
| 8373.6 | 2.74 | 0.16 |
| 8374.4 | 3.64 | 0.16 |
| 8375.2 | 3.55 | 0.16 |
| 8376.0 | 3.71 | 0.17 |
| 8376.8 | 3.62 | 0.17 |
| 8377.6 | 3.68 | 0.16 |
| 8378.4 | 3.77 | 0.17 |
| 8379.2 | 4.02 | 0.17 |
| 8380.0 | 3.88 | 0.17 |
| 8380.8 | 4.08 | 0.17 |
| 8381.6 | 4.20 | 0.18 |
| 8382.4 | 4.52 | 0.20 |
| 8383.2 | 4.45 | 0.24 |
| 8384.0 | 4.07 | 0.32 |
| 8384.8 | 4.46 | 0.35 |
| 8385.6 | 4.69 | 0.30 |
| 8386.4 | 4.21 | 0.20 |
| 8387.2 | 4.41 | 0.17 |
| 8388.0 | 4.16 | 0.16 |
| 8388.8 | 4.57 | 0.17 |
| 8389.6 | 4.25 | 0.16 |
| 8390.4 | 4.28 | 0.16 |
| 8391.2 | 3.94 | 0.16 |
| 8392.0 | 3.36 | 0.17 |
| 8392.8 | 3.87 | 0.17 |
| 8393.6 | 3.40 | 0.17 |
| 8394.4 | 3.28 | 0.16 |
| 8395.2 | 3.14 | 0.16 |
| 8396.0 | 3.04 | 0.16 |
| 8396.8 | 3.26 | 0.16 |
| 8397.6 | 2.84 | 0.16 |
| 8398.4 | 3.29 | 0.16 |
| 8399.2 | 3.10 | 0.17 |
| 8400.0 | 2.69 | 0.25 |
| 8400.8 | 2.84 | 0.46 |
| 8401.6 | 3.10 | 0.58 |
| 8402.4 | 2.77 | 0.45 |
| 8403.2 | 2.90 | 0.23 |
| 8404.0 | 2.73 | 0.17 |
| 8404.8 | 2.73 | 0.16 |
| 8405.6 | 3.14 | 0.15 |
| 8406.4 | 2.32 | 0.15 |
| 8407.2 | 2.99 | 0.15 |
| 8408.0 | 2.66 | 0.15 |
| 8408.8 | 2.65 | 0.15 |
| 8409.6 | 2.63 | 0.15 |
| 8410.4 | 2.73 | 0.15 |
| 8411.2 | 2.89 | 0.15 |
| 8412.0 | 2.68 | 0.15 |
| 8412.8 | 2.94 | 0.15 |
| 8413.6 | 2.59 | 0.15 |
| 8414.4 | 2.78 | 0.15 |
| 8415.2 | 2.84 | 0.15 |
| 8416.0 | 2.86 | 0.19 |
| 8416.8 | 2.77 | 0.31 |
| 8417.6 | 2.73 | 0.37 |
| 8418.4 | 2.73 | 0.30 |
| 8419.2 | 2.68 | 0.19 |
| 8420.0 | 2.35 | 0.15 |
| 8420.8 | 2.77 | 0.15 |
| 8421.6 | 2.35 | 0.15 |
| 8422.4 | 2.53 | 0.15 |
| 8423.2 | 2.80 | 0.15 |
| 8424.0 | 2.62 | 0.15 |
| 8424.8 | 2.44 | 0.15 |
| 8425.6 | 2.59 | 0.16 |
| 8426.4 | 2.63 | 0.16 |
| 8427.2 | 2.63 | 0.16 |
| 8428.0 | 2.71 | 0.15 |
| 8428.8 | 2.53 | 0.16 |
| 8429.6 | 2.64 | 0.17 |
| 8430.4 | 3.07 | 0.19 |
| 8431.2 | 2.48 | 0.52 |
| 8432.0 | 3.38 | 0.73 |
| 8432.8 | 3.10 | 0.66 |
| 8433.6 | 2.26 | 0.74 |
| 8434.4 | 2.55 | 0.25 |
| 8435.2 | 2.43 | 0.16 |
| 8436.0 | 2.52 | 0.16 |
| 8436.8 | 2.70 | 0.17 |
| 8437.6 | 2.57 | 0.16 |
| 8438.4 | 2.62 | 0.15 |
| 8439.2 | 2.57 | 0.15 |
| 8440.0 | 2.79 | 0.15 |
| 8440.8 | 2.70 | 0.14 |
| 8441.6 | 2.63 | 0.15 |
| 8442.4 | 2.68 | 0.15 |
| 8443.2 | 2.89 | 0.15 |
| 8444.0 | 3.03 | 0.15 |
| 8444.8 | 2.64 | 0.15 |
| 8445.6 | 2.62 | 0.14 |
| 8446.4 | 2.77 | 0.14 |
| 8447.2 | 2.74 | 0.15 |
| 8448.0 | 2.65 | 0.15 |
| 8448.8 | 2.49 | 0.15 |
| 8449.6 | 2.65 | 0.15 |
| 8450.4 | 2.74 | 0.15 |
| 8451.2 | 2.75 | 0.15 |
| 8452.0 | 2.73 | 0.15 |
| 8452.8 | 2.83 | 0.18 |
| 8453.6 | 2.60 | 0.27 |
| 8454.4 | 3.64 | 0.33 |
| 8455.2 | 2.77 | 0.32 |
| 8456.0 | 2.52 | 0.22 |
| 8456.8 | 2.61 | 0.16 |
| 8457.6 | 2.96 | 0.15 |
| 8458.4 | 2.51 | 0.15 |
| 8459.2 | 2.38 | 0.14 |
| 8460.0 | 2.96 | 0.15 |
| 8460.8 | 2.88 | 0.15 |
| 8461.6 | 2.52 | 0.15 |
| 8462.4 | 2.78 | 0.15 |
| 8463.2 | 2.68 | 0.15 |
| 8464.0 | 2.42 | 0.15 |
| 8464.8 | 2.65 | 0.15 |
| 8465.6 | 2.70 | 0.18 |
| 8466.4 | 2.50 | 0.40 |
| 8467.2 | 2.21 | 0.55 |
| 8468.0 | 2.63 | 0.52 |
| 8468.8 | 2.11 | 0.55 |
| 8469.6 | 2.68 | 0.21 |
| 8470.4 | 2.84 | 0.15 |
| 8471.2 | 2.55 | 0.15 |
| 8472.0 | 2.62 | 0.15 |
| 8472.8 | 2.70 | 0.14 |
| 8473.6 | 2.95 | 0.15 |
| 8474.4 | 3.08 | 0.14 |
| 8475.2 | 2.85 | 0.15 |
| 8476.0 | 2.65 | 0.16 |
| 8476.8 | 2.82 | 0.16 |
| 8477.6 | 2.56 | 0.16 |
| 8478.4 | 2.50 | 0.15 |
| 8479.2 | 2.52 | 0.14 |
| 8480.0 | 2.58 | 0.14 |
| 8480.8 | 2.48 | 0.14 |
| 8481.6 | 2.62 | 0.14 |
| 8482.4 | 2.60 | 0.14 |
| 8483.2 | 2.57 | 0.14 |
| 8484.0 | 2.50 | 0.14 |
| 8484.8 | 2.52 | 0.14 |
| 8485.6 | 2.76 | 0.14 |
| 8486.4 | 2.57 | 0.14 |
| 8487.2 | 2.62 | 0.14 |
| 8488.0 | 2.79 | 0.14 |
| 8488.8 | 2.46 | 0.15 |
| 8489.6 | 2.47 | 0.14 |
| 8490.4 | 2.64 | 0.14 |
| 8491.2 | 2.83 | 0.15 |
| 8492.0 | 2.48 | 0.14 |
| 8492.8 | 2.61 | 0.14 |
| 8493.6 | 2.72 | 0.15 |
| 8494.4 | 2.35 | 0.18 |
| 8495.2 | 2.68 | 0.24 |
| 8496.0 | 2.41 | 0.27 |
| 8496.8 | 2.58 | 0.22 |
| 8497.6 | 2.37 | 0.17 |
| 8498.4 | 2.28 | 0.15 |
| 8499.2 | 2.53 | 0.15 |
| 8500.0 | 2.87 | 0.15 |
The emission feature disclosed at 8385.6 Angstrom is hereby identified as [N II] 6583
